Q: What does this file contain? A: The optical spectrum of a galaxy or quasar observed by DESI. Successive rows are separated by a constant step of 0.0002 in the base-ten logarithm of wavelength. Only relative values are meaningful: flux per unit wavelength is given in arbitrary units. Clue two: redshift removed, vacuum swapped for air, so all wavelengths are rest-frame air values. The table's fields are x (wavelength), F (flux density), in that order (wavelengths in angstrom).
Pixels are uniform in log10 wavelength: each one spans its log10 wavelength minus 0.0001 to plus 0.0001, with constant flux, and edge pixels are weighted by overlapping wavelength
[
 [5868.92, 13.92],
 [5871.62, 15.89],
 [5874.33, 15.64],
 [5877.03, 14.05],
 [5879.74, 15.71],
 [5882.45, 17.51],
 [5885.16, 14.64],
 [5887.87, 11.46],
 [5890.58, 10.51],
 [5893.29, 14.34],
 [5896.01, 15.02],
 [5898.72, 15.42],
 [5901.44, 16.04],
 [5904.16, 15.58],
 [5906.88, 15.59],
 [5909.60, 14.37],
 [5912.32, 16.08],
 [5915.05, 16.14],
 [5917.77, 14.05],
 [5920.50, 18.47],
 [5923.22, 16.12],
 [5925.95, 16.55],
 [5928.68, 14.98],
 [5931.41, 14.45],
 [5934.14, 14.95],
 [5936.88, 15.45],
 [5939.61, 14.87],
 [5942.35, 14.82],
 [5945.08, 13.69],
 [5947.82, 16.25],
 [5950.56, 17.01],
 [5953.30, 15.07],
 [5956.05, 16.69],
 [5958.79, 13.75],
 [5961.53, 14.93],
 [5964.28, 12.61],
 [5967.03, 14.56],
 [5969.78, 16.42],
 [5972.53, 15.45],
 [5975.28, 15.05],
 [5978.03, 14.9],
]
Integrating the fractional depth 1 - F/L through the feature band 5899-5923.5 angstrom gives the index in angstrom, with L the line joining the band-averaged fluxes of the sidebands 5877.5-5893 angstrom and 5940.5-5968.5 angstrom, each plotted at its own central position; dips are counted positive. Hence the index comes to -2.5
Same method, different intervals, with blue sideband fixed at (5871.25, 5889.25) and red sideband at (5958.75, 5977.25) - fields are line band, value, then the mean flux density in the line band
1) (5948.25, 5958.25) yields -0.9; 16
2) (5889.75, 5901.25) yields 0.5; 14.2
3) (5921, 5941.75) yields -0.9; 15.5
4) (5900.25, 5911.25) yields -0.4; 15.4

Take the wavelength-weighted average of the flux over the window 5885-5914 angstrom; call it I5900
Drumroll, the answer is 14.5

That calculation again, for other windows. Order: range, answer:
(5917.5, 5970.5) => 15.3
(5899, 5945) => 15.5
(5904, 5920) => 15.4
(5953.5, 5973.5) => 14.9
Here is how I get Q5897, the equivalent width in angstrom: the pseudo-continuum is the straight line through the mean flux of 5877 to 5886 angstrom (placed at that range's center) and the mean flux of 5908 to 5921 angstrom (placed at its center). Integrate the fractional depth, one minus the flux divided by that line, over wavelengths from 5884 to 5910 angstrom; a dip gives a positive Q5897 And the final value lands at 2.3 angstrom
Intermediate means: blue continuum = 15.7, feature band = 14.3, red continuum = 15.6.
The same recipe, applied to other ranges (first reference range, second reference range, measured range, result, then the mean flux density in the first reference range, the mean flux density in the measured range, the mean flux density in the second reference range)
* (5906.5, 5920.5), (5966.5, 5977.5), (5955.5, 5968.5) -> 0.88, 15.5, 14.4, 15.4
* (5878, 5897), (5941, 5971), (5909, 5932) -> -1.87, 14.1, 15.8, 15.1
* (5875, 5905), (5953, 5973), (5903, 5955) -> -2.67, 14.6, 15.5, 14.9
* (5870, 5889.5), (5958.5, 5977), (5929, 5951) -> -0.46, 14.9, 15.1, 14.7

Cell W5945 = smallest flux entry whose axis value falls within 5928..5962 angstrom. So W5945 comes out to 13.69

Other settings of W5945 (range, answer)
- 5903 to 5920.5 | 14.05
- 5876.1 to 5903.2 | 10.51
